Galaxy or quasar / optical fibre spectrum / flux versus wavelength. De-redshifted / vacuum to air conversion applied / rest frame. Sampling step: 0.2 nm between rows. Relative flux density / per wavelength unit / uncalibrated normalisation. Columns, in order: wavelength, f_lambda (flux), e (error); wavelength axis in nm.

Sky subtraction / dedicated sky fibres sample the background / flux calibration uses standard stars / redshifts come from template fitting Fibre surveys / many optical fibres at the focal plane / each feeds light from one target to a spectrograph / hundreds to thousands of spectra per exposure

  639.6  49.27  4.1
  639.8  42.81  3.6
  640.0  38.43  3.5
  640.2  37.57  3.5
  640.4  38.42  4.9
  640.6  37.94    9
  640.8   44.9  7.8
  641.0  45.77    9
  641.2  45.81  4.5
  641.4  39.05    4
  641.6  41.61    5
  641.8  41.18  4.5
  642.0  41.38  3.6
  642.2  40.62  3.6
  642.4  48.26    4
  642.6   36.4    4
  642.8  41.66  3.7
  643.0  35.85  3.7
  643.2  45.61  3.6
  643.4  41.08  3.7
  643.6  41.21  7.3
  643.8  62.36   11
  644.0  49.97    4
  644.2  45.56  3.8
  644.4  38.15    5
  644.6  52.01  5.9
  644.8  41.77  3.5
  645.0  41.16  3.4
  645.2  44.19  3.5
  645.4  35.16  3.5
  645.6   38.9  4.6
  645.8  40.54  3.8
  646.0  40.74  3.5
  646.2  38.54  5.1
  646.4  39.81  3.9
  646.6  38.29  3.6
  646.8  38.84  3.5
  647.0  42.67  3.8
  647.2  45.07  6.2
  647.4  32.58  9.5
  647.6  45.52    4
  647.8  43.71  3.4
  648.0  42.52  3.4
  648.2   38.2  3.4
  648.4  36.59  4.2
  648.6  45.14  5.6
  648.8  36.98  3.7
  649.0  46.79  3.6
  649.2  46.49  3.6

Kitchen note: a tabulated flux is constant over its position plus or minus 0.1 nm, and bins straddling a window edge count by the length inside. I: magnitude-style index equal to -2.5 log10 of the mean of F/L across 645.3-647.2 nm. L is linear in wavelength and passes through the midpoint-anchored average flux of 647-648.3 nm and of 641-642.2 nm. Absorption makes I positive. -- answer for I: 0.05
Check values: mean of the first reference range 42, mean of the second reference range 41.4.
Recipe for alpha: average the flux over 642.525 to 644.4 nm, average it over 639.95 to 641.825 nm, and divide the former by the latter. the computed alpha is 1.07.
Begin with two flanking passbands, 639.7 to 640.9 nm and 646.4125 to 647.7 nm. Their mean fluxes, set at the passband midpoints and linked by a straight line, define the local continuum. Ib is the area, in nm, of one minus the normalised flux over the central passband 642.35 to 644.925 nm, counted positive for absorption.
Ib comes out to -0.27 nm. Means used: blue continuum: 40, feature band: 44.5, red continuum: 40.4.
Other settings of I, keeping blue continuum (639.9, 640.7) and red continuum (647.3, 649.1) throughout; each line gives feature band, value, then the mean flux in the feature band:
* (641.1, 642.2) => -0.085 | 41.7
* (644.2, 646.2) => -0.044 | 41.5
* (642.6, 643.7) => -0.042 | 40.7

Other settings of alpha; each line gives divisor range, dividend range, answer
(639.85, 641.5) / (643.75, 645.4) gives 1.11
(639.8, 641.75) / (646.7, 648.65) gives 1.00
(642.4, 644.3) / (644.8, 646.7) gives 0.89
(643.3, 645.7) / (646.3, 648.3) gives 0.92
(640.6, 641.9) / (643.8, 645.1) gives 1.08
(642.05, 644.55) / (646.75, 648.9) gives 0.93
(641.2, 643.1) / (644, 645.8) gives 1.04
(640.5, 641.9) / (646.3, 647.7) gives 0.95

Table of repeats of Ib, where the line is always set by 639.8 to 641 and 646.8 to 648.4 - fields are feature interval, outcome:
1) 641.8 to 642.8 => -0.03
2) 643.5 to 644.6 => -0.20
